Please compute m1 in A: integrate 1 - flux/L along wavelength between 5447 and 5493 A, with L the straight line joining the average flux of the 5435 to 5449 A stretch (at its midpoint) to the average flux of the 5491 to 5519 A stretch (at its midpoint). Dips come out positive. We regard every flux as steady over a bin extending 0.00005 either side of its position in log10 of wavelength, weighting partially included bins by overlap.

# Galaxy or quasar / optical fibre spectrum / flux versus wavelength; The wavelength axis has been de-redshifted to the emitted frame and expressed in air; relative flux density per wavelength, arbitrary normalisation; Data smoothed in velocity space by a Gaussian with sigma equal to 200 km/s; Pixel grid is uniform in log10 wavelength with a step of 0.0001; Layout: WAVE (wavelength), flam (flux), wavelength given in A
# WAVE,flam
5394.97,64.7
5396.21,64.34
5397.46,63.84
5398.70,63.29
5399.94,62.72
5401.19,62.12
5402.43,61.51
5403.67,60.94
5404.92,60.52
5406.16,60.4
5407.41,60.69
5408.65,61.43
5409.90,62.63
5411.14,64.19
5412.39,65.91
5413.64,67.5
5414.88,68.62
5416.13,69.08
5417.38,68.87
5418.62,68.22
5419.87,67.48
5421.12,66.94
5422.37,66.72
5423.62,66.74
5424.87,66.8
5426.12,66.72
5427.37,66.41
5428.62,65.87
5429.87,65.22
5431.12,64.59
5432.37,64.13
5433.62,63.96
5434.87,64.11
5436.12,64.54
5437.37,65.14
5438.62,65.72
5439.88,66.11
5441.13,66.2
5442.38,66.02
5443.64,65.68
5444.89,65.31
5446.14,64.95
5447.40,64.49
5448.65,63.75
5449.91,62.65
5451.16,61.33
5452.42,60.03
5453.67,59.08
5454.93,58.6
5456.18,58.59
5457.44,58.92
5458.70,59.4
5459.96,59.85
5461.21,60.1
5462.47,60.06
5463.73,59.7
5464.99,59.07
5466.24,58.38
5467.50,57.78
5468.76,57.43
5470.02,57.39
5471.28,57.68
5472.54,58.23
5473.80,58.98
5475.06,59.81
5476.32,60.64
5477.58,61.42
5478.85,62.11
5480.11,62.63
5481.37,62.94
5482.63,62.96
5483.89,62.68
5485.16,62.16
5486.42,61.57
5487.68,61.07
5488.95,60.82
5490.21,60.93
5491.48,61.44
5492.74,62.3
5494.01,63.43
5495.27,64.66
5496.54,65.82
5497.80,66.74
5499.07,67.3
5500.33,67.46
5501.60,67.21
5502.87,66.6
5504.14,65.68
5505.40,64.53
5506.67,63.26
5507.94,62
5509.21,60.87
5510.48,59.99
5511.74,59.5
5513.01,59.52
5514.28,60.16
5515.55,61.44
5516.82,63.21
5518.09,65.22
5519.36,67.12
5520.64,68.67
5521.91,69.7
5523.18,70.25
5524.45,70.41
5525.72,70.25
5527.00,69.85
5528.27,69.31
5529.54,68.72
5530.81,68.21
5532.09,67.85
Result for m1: 2.9 A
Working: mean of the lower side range 65.3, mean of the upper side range 63.6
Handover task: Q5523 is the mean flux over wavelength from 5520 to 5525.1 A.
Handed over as 69.8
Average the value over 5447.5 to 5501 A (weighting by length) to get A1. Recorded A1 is 61.2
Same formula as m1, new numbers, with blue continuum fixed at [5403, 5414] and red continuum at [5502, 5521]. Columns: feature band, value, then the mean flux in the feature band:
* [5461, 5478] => 1.1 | 59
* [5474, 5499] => 0.2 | 62.5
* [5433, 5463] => 0.0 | 62.7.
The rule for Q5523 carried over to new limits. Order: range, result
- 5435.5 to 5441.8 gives 65.6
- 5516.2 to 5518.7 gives 64.2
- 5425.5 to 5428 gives 66.5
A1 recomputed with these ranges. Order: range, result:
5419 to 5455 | 64.8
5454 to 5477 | 58.9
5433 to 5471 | 61.8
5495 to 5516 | 63.7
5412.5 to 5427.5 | 67.5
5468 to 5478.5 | 59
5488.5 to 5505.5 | 64.7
